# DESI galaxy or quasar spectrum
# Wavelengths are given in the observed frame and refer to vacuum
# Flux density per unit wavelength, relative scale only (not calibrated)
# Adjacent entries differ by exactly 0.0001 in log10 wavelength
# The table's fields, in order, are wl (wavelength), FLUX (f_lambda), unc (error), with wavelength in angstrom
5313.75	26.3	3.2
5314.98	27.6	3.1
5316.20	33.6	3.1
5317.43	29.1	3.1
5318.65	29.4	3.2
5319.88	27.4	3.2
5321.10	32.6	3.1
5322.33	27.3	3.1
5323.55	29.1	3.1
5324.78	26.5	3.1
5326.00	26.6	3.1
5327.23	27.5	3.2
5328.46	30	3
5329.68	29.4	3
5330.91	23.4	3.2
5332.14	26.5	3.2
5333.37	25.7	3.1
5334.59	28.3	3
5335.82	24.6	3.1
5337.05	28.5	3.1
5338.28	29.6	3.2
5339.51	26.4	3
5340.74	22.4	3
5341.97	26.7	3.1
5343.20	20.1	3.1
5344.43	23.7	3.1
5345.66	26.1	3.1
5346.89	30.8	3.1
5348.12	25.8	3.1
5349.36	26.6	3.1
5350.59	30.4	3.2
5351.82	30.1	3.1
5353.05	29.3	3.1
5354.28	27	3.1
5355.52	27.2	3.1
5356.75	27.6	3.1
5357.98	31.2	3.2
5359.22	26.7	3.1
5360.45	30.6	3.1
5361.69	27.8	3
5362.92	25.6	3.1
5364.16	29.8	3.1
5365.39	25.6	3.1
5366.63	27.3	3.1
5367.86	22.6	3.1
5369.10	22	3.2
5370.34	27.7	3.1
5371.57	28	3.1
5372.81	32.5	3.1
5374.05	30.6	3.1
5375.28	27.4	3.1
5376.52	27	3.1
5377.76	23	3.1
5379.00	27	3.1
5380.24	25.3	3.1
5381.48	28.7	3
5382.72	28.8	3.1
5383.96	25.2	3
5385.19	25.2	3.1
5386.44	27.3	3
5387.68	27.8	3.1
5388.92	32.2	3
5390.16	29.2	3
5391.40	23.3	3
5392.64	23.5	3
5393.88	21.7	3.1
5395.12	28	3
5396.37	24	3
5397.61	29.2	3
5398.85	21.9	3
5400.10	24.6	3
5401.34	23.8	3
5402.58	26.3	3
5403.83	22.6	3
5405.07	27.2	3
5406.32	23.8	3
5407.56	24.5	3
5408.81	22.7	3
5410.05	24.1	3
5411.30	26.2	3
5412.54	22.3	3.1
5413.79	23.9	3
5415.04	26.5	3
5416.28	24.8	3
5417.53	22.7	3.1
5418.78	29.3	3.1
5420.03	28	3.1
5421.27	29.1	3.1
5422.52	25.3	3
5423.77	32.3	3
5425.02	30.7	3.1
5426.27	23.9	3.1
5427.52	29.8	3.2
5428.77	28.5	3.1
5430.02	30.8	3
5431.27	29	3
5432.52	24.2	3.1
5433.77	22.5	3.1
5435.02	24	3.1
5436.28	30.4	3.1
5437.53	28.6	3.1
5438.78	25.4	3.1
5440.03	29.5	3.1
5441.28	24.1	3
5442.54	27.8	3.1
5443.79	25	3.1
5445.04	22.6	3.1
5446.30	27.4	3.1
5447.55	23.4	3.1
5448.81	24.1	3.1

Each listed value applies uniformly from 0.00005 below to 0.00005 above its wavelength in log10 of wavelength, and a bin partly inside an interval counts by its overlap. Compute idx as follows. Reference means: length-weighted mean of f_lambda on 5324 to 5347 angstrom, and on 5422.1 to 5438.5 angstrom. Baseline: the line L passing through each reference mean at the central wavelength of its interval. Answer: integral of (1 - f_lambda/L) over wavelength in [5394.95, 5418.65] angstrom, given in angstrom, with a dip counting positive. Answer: 2.3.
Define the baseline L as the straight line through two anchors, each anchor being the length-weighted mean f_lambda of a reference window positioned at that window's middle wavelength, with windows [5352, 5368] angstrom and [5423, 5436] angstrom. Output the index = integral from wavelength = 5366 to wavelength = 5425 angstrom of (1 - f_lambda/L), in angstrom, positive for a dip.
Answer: 3.3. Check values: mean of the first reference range 27.8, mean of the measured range 26.1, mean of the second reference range 27.6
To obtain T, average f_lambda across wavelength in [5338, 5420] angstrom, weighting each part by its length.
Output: 26.3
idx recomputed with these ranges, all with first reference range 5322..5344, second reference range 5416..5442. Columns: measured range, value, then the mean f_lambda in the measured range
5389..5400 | 0.7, 25.4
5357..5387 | -0.4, 27.2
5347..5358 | -0.7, 28.3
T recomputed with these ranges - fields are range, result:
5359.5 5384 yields 27.2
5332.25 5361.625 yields 27.2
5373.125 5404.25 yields 26.2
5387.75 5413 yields 25.1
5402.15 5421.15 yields 25.1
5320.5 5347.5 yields 26.9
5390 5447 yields 26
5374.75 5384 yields 26.6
